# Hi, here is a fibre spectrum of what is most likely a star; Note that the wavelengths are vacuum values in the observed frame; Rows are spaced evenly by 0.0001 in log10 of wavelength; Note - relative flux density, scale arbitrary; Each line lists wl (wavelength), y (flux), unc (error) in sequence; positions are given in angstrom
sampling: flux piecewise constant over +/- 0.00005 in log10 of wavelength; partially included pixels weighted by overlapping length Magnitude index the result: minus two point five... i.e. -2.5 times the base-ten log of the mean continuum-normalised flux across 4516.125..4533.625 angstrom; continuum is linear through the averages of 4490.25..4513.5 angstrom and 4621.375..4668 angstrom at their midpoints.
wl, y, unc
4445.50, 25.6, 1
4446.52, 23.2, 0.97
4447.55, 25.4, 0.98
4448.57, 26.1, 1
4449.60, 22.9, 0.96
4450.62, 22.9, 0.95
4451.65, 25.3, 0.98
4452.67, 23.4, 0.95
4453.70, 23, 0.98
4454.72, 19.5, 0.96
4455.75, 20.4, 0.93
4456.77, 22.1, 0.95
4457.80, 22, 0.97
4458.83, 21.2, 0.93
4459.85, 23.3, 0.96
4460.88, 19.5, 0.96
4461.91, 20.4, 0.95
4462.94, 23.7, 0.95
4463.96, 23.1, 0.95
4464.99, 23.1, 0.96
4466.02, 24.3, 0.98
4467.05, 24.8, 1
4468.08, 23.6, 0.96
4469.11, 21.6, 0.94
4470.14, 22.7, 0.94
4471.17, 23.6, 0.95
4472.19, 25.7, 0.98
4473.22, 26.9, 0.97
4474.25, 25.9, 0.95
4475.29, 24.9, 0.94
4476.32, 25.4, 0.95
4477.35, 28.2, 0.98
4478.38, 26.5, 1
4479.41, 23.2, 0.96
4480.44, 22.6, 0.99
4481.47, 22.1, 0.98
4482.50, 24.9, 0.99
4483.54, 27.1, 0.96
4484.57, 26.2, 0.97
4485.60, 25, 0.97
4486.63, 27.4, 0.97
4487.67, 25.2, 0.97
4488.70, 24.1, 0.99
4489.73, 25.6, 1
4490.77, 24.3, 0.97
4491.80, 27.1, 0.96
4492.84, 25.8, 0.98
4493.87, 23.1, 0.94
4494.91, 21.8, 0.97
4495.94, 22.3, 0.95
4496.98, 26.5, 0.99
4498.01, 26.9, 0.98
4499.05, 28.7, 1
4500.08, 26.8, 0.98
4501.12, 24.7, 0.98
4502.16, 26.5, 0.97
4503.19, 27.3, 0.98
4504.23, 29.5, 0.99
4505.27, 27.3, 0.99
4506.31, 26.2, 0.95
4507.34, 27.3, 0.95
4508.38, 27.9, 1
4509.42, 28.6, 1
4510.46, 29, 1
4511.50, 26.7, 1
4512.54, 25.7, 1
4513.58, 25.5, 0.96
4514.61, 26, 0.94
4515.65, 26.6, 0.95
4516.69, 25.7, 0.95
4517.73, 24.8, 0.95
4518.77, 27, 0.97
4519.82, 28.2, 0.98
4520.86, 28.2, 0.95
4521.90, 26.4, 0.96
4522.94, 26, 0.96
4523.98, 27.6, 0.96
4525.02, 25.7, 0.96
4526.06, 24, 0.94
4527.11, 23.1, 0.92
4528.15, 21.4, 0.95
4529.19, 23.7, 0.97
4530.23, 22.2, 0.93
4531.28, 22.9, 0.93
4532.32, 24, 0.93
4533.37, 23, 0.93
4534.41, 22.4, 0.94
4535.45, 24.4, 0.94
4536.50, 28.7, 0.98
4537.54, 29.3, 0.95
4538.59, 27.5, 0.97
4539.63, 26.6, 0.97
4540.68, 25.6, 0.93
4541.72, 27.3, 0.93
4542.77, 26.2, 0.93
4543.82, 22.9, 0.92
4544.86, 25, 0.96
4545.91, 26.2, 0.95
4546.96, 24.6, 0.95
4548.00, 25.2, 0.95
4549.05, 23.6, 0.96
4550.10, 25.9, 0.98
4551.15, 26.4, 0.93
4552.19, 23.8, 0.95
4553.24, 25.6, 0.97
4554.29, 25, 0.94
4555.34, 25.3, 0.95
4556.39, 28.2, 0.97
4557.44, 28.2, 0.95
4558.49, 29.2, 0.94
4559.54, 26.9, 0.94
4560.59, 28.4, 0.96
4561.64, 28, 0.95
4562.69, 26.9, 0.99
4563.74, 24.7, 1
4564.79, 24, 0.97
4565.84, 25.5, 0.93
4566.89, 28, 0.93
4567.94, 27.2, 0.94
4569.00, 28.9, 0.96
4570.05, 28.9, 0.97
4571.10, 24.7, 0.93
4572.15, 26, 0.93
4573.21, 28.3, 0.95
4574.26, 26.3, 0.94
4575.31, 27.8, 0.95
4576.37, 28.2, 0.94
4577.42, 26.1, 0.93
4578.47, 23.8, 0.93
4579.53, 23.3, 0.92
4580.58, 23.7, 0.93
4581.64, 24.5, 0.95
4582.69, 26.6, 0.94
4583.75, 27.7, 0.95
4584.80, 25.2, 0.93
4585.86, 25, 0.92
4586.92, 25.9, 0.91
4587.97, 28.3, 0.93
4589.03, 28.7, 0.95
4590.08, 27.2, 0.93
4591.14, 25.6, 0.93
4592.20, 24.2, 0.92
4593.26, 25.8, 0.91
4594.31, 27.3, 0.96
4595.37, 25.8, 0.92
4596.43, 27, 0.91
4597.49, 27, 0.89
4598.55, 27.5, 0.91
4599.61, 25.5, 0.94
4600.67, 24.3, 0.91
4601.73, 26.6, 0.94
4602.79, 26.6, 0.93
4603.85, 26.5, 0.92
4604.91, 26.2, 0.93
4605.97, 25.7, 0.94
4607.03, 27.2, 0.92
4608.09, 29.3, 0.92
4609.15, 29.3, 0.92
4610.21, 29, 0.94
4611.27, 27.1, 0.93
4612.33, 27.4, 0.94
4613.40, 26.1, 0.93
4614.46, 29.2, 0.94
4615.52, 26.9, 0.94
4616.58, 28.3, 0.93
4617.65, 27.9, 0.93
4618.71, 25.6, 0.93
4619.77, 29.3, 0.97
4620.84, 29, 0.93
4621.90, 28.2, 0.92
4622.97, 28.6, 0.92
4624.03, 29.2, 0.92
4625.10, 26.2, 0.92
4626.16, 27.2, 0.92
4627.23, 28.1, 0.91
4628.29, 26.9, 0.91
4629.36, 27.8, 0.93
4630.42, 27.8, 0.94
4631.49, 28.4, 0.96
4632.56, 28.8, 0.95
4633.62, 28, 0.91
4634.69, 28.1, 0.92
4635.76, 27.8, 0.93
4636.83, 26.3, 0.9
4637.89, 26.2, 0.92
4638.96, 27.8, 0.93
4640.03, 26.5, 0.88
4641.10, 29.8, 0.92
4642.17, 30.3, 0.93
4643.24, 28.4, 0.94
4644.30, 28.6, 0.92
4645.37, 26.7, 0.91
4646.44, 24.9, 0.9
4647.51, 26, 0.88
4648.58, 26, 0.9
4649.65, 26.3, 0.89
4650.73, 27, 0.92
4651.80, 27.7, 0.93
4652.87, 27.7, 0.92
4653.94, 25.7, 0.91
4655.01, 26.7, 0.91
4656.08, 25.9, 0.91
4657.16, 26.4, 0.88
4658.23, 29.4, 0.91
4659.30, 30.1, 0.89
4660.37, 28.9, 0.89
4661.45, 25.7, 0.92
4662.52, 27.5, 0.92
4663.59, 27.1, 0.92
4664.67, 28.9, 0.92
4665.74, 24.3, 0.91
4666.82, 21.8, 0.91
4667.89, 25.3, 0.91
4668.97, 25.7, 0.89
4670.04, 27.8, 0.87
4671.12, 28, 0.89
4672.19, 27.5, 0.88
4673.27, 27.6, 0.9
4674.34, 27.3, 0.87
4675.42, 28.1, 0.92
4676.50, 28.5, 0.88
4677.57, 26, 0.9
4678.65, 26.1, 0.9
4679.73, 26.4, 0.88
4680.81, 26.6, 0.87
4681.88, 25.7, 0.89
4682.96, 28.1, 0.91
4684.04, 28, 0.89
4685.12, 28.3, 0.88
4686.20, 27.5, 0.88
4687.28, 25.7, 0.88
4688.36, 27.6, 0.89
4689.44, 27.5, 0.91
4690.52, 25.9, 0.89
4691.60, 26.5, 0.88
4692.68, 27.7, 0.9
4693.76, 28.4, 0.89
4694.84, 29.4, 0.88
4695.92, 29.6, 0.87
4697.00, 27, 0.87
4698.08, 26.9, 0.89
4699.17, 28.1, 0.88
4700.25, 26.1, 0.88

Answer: 0.065 mag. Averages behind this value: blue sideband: 26.3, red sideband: 27.3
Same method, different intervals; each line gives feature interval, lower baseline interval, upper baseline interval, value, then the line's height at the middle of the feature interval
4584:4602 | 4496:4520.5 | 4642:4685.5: 0.03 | 26.9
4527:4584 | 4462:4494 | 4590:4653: 0.01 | 26.1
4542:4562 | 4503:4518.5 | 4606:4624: 0.05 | 27.4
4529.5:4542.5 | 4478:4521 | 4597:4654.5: 0.05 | 26.4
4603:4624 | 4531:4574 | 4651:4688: -0.05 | 26.6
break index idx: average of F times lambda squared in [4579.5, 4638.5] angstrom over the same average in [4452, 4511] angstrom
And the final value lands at 1.16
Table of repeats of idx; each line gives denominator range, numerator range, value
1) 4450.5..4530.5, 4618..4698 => 1.18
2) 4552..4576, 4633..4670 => 1.05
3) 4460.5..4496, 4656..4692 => 1.21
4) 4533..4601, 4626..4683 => 1.08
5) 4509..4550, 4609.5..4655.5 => 1.13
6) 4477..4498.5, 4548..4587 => 1.09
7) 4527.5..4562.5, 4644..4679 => 1.11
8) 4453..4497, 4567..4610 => 1.17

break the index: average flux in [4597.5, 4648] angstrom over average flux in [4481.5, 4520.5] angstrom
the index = 1.1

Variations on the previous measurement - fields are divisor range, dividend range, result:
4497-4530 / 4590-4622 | 1.02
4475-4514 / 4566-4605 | 1.02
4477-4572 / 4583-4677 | 1.05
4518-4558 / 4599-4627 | 1.08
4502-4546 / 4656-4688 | 1.04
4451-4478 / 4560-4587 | 1.12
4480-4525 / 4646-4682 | 1.03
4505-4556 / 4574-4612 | 1.03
